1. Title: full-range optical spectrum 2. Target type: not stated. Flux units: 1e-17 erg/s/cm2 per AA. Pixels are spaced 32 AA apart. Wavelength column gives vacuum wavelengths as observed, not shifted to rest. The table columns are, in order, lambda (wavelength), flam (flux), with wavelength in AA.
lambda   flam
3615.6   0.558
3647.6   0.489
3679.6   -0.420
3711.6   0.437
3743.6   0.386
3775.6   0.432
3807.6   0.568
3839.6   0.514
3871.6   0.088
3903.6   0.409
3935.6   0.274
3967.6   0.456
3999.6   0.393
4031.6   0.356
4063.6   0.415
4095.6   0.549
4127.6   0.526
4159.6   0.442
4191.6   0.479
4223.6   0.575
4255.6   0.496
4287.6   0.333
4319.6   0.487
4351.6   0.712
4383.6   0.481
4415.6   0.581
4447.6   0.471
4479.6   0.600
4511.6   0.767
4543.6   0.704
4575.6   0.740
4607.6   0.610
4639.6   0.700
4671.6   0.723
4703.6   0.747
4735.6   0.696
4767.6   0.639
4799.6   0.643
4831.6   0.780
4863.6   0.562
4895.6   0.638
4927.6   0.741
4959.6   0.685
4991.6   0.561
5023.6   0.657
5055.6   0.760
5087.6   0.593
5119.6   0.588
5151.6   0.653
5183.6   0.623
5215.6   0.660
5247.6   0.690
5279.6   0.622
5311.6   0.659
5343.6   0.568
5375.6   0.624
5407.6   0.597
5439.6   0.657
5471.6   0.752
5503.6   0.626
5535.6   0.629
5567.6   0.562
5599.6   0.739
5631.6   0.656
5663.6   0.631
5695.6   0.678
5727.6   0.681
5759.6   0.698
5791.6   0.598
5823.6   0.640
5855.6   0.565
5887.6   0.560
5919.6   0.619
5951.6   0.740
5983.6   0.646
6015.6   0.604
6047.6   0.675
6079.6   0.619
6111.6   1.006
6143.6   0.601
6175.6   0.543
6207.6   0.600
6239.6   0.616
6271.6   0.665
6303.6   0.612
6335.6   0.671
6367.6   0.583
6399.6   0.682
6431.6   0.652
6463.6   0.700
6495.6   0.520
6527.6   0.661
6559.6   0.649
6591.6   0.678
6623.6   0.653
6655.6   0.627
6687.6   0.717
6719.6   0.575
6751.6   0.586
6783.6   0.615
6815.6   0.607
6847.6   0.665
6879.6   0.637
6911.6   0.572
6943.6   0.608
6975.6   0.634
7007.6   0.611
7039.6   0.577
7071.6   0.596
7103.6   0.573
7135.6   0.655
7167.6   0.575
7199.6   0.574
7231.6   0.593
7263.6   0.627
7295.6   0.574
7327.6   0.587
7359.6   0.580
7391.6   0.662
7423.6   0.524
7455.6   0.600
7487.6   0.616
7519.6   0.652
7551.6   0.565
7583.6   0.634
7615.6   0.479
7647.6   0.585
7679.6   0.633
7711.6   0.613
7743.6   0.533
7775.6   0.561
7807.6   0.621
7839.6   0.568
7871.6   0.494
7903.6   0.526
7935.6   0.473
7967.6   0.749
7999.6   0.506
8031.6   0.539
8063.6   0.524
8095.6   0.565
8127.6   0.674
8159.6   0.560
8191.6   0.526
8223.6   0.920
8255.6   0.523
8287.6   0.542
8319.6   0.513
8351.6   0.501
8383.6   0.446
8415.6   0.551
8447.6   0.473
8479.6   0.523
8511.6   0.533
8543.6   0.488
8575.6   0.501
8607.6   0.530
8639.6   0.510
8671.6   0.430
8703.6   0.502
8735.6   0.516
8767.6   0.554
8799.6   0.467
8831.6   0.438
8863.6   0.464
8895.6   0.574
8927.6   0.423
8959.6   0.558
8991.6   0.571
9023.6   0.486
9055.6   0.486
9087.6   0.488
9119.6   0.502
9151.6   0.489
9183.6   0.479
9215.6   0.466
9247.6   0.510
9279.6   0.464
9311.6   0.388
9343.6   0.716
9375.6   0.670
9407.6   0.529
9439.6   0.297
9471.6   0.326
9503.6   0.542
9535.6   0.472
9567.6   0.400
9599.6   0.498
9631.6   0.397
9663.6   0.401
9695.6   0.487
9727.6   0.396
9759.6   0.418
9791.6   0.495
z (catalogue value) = 0.64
